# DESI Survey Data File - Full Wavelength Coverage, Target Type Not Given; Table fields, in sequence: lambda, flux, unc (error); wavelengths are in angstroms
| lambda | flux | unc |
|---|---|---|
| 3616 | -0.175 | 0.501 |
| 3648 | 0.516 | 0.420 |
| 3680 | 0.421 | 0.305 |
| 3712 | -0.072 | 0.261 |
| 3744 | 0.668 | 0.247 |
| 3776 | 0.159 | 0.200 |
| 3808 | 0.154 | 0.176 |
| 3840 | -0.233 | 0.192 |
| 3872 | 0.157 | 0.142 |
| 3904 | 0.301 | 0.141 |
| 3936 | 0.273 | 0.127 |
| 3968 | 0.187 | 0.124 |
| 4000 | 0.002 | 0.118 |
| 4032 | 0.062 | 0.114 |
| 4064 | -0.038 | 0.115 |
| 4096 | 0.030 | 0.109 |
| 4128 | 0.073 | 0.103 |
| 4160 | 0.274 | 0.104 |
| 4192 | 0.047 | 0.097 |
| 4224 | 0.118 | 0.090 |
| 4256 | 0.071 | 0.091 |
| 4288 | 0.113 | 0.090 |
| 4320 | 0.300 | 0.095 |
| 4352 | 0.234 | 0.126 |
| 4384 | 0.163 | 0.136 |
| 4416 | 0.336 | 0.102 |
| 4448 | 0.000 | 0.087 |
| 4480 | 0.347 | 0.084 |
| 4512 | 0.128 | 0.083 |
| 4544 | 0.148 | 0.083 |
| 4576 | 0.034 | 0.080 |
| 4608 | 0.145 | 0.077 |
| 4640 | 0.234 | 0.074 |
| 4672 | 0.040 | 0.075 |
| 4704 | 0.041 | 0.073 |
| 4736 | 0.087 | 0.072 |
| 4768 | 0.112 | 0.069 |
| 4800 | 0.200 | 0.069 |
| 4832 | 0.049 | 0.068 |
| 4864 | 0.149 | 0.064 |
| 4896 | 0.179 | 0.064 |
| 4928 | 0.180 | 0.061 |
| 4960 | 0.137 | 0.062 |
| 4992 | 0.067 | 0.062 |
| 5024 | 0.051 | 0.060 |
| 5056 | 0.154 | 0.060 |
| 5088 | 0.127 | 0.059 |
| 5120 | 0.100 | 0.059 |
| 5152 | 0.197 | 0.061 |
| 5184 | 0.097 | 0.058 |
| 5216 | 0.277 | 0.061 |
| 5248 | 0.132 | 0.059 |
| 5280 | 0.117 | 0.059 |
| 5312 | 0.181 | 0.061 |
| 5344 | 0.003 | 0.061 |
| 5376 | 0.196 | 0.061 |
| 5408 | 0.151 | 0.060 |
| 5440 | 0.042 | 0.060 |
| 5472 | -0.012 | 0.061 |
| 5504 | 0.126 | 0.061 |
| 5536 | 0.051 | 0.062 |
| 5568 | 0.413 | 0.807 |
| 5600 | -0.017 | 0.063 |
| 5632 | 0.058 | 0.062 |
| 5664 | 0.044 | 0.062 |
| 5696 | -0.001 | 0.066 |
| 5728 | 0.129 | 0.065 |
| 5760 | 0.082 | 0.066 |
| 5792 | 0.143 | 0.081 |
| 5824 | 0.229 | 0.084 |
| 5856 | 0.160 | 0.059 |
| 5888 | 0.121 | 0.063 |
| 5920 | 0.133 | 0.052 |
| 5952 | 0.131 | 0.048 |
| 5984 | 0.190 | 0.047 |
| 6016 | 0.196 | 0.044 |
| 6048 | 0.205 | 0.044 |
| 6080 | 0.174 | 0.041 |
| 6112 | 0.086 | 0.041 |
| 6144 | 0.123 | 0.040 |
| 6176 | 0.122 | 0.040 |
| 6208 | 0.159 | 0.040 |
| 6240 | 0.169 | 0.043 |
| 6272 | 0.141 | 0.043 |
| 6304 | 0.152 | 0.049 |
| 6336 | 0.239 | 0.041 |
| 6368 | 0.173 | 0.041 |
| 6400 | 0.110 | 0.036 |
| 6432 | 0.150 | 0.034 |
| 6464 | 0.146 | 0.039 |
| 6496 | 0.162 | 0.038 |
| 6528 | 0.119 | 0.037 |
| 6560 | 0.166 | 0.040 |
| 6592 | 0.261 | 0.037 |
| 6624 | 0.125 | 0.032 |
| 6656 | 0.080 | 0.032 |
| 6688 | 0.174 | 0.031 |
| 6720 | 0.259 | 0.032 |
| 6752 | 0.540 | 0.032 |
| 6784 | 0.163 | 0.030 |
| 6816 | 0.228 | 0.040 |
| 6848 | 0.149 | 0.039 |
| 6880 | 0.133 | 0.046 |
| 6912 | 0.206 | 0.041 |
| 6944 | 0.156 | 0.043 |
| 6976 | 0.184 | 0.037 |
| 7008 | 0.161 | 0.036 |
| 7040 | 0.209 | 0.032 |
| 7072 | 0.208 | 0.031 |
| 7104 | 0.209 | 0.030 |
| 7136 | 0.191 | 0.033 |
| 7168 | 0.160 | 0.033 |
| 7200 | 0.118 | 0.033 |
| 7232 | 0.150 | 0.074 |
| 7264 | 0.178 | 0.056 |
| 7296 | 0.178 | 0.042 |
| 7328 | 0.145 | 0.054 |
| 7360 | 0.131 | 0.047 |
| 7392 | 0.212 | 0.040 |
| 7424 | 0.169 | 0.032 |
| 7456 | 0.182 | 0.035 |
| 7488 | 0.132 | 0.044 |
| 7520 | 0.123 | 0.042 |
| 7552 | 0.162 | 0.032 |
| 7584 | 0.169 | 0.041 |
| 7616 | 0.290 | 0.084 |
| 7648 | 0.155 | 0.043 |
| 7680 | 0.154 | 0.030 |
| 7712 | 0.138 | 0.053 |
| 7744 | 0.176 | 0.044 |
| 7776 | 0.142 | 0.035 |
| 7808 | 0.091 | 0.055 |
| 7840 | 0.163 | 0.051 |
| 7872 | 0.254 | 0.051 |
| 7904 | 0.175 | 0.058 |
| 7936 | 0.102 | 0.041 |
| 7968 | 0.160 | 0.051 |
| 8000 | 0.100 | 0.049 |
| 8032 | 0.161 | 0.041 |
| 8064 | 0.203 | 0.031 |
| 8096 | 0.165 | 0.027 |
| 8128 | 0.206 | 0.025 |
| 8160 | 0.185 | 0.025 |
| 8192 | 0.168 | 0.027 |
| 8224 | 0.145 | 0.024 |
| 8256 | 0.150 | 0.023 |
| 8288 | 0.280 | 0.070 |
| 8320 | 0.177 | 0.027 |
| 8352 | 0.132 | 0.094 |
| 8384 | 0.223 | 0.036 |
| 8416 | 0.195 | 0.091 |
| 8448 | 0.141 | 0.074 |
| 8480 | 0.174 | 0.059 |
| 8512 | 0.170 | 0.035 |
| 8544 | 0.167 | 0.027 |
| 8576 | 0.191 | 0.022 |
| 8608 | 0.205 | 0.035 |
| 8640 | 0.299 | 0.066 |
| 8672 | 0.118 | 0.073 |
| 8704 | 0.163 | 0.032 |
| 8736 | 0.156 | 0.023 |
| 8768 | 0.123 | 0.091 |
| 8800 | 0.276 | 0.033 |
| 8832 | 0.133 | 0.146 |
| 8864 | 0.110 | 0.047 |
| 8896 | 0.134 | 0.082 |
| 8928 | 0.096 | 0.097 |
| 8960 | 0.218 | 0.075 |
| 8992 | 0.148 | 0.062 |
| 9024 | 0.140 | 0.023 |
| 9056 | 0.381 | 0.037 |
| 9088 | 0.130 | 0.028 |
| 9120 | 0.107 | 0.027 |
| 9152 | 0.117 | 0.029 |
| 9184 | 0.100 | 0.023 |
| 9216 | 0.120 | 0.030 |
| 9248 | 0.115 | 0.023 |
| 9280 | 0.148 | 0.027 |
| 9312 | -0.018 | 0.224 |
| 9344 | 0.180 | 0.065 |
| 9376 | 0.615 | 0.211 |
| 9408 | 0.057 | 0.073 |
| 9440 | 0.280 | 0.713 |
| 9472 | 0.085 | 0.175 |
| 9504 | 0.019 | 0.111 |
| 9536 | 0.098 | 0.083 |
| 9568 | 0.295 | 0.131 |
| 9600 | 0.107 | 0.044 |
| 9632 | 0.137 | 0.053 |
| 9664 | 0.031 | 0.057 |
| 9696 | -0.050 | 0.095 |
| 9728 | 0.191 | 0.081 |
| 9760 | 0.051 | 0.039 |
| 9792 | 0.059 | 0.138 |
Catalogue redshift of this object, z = 0.81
